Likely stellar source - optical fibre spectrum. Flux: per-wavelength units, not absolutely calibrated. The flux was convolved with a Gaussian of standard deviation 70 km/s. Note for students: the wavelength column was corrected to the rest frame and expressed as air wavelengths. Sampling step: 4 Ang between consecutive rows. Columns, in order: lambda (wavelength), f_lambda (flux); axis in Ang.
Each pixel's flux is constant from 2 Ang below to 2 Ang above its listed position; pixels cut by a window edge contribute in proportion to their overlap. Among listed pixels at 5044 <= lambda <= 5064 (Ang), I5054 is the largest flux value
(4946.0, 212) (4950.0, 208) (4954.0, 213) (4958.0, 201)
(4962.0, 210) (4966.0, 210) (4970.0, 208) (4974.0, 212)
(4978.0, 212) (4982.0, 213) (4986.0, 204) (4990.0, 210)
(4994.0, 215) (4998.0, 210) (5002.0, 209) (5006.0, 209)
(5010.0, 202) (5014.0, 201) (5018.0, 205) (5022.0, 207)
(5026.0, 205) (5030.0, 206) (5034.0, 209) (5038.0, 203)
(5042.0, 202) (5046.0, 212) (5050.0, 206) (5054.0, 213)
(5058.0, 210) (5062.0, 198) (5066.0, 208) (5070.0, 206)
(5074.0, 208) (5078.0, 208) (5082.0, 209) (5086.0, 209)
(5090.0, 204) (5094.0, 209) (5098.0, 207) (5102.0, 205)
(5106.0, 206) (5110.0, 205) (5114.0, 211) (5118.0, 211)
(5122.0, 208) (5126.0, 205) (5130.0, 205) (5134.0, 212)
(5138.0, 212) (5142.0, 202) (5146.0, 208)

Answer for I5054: 213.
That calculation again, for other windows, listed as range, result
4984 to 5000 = 215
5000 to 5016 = 209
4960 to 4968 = 210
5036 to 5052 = 212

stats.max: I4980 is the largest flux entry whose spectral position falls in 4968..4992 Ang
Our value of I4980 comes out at 213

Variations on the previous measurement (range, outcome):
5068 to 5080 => 208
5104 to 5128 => 211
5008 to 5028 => 207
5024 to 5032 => 206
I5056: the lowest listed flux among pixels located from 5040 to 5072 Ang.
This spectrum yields 198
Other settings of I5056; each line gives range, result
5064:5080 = 206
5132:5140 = 212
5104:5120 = 205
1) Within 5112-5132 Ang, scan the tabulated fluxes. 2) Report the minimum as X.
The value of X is 205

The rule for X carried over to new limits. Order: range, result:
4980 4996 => 204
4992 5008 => 209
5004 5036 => 201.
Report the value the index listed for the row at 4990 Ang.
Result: 210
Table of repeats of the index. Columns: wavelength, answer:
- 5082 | 209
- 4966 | 210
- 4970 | 208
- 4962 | 210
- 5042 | 202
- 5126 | 205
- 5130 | 205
